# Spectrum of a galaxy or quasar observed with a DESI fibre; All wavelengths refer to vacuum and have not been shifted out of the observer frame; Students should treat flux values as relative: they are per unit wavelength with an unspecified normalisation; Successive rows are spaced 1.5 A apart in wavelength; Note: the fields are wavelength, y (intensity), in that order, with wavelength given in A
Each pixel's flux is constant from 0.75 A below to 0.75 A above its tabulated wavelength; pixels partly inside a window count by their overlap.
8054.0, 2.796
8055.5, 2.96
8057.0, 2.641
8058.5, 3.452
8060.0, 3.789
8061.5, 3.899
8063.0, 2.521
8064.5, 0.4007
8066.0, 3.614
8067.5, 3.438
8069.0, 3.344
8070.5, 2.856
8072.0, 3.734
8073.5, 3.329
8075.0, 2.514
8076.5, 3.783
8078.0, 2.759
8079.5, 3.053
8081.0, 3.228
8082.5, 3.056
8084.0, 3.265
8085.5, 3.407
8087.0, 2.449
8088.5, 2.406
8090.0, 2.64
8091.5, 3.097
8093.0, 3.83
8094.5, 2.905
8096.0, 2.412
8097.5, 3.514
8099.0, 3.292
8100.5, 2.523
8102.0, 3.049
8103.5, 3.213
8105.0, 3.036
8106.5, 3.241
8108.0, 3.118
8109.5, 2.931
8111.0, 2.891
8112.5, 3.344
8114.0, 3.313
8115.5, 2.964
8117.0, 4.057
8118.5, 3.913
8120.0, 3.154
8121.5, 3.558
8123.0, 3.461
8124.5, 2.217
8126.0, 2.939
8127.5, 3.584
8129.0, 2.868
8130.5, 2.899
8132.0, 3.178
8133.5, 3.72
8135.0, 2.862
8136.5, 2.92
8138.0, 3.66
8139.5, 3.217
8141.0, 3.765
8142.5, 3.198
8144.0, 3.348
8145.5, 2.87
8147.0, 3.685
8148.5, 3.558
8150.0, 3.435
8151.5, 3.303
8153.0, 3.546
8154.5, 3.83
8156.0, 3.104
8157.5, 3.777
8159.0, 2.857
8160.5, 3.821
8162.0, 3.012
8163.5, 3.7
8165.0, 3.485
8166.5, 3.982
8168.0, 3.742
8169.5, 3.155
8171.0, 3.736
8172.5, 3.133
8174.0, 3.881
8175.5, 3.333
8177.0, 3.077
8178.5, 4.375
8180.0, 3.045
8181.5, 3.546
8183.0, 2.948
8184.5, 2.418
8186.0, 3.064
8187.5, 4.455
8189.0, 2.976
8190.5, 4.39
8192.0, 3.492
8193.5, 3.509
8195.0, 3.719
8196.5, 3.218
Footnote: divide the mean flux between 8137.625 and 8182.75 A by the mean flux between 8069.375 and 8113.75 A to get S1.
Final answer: 1.13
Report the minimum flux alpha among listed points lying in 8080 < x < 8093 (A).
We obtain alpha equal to 2.406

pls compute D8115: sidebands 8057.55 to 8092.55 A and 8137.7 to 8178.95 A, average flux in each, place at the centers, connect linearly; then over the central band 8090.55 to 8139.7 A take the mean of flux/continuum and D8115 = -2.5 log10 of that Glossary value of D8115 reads 0.03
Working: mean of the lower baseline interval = 3.05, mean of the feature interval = 3.18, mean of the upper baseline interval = 3.48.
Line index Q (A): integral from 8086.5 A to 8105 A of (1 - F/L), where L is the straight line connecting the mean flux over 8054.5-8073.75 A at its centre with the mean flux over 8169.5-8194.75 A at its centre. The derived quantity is 1.3 A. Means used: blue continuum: 3.06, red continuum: 3.46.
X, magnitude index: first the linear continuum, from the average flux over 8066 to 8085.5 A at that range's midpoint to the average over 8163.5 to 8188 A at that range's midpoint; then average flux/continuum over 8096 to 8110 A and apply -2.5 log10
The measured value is 0.074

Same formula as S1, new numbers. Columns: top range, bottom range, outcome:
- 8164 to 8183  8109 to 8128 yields 1.08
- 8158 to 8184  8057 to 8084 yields 1.12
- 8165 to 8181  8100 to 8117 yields 1.14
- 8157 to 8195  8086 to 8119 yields 1.12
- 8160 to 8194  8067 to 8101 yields 1.13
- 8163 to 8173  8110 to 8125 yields 1.08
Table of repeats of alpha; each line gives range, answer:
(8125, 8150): 2.862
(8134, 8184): 2.857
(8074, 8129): 2.217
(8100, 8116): 2.523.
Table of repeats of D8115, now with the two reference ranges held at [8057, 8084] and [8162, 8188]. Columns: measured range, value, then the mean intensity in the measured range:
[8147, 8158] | -0.04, 3.51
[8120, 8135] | 0.05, 3.14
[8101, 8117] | 0.03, 3.15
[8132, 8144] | 0.00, 3.33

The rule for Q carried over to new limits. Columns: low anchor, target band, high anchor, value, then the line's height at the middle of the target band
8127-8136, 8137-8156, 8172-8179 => -0.8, 3.3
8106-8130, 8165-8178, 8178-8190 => -0.8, 3.33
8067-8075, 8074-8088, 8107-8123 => 1.0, 3.28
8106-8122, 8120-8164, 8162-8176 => 1.7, 3.43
